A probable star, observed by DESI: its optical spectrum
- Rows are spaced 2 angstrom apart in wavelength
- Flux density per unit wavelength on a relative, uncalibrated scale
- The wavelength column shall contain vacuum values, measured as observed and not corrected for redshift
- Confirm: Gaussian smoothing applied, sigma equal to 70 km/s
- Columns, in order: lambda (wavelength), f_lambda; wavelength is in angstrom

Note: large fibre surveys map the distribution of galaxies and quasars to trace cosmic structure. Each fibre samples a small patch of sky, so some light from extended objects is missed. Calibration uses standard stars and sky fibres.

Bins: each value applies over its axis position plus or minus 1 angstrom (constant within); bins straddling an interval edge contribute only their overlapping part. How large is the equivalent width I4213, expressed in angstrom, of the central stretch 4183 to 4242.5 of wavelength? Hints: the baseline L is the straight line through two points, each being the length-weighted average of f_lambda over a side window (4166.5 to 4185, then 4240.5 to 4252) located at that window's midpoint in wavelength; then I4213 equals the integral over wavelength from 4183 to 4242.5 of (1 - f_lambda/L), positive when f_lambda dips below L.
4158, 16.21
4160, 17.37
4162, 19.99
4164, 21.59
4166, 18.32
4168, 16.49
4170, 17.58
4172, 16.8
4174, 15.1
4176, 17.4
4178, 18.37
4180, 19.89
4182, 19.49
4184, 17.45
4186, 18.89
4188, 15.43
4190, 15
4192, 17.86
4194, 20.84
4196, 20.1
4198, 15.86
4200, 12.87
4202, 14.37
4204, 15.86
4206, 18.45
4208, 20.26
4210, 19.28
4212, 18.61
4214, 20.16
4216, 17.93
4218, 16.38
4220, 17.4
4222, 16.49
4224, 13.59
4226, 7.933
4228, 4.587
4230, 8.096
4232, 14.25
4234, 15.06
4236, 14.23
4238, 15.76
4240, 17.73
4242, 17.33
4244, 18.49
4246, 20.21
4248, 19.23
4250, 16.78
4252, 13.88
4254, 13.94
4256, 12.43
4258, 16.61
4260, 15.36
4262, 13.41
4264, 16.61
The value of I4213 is 6.3 angstrom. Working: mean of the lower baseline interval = 17.6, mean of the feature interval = 15.9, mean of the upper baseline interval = 18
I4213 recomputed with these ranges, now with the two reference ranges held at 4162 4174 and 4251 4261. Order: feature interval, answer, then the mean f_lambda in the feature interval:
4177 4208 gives -0.8 angstrom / 17.5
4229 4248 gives -0.9 angstrom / 15.9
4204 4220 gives -2.2 angstrom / 18.5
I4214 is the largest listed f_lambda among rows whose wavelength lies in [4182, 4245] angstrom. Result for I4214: 20.84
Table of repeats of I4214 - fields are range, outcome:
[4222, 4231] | 16.49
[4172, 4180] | 19.89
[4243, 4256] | 20.21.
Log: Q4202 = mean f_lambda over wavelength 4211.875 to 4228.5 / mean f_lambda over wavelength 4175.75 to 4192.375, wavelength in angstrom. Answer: 0.84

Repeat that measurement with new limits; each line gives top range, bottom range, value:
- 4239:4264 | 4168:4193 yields 0.94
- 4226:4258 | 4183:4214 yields 0.84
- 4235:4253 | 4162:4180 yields 0.95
